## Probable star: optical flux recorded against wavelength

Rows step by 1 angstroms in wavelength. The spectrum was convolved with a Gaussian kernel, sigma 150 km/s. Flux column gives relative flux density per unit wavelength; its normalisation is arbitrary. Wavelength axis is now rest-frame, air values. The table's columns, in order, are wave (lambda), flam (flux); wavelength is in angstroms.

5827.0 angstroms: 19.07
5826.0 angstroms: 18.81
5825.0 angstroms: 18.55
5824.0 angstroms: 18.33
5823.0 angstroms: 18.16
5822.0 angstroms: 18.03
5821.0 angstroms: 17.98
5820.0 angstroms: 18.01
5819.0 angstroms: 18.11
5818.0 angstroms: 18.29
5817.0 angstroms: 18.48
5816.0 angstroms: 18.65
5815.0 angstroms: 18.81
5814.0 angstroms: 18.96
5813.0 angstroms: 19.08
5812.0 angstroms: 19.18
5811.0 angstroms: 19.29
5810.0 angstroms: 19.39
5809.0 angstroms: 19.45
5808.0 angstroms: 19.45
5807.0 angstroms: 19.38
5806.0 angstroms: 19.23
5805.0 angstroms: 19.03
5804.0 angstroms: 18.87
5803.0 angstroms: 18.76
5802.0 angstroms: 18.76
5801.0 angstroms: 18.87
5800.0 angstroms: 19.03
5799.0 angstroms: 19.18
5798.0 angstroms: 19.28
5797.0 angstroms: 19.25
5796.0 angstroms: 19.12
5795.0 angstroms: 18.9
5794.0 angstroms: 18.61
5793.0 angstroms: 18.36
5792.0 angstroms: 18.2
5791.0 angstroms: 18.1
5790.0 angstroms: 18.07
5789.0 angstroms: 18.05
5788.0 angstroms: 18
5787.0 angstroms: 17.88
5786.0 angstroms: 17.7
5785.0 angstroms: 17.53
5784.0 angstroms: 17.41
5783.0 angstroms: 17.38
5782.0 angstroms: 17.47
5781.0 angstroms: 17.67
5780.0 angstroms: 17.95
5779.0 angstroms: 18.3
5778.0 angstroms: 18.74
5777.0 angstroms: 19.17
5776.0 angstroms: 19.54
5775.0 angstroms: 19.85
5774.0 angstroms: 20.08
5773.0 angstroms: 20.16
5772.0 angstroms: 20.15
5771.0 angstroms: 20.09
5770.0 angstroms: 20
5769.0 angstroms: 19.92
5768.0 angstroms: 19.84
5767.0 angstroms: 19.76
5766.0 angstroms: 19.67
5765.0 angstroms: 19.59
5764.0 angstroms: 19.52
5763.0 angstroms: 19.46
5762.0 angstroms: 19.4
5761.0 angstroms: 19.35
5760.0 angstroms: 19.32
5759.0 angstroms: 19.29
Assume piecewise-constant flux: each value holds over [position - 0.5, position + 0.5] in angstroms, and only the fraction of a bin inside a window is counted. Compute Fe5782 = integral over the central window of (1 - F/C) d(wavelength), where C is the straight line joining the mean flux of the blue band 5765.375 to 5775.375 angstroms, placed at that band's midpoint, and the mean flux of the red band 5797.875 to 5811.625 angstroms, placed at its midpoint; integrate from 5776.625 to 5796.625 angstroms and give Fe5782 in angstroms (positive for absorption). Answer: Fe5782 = 1.5 angstroms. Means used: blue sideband 19.9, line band 18.1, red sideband 19.1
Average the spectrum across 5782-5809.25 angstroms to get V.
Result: 18.6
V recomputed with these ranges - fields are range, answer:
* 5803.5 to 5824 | 18.8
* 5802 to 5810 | 19.2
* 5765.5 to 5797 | 18.8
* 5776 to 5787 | 18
